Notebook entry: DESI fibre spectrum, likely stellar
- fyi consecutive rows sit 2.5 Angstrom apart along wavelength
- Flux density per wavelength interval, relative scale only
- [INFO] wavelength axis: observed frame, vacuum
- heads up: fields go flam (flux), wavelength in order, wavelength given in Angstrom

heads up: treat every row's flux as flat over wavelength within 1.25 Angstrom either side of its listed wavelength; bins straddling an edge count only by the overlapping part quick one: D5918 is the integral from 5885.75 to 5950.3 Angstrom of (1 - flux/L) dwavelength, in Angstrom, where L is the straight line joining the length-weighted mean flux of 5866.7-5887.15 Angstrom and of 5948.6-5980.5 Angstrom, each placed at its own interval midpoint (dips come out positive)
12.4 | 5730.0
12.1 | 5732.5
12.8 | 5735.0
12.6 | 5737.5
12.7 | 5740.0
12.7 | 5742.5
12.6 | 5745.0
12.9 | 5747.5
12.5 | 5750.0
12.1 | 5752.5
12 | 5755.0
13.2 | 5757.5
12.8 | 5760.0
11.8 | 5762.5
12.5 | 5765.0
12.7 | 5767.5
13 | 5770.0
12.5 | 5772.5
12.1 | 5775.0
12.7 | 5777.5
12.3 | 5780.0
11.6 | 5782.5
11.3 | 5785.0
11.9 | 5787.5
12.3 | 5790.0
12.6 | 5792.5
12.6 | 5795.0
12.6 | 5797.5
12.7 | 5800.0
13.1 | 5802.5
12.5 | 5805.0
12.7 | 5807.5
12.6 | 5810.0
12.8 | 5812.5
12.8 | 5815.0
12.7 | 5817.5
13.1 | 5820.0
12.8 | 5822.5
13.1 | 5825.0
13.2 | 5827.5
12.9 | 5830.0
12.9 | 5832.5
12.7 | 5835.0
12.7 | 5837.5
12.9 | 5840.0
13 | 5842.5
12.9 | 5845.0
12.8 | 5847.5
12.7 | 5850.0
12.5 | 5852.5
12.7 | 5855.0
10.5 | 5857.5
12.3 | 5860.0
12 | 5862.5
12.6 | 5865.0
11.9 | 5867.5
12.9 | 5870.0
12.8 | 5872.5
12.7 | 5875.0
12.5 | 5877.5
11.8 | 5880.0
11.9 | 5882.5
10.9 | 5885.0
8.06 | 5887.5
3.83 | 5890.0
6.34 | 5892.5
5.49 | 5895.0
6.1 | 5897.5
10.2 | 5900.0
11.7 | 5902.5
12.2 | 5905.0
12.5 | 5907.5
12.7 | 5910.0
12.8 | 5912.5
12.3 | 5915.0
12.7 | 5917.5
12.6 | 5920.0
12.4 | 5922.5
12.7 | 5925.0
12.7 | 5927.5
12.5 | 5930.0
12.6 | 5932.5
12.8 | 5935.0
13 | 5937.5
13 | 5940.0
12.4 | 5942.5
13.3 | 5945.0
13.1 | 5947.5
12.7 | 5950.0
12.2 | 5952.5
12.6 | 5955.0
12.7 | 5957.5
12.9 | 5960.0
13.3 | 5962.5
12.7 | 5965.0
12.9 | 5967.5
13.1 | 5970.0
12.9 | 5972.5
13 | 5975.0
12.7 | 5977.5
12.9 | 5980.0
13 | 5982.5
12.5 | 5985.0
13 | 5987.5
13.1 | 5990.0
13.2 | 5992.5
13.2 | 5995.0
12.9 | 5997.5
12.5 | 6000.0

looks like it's 6.1 Angstrom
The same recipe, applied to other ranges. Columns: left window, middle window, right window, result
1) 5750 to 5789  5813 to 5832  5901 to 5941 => -0.8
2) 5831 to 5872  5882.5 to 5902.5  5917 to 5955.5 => 7.6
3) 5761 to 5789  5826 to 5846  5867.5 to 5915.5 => -2.8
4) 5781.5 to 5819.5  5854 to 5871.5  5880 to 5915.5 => -2.2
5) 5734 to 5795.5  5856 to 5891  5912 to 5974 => 3.8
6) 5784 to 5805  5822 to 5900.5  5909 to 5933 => 7.0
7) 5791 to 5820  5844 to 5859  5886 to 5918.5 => -1.4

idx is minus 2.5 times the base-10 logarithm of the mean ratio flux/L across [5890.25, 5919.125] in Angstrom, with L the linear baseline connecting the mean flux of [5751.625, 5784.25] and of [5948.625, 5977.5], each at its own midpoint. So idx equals 0.23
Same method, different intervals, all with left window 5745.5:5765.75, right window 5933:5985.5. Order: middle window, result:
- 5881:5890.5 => 0.358 mag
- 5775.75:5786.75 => 0.049 mag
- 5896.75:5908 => 0.199 mag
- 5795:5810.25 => -0.012 mag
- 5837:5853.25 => -0.014 mag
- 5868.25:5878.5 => 0.000 mag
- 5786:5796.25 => 0.019 mag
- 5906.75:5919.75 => 0.014 mag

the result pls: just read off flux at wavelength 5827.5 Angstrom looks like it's 13.2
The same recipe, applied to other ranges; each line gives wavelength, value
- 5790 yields 12.3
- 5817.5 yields 12.7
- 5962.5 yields 13.3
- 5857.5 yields 10.5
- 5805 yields 12.5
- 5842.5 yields 13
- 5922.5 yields 12.4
